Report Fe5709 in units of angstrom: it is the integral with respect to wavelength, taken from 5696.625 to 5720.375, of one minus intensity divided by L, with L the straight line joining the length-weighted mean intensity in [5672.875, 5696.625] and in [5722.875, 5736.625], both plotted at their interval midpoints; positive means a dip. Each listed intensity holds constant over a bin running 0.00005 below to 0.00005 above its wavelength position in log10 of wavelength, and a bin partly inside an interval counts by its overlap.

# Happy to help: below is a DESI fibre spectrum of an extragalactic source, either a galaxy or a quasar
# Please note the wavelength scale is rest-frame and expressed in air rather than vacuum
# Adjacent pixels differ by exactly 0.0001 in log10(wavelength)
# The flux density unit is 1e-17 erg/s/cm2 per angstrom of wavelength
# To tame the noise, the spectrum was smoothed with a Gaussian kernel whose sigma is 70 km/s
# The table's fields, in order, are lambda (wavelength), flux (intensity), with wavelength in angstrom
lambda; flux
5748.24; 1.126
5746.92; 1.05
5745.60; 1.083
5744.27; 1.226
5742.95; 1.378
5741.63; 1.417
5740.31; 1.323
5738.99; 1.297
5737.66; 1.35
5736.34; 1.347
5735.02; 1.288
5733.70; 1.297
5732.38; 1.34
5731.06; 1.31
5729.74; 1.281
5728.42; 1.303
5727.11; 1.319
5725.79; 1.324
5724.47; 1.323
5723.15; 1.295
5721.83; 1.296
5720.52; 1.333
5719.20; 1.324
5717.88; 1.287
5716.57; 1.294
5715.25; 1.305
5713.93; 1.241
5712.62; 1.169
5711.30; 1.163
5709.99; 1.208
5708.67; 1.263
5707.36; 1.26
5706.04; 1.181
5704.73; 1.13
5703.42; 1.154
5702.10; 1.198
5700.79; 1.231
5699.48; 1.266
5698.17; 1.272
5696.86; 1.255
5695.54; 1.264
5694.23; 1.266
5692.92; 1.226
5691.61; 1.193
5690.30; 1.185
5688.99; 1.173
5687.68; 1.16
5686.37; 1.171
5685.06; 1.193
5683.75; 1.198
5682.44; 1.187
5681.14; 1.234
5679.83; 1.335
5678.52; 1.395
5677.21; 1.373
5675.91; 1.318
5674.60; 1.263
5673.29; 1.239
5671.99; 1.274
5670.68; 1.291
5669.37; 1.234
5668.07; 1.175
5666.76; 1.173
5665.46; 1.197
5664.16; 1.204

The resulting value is 0.8 angstrom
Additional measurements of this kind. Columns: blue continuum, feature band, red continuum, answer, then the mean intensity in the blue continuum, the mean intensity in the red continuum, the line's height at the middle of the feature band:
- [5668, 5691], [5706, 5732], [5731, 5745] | 0.4 angstrom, 1.25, 1.32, 1.3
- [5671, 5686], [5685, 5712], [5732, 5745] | 1.7 angstrom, 1.27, 1.32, 1.29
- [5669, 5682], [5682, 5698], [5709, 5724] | 0.9 angstrom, 1.3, 1.27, 1.28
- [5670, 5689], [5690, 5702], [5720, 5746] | 0.3 angstrom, 1.26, 1.31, 1.27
